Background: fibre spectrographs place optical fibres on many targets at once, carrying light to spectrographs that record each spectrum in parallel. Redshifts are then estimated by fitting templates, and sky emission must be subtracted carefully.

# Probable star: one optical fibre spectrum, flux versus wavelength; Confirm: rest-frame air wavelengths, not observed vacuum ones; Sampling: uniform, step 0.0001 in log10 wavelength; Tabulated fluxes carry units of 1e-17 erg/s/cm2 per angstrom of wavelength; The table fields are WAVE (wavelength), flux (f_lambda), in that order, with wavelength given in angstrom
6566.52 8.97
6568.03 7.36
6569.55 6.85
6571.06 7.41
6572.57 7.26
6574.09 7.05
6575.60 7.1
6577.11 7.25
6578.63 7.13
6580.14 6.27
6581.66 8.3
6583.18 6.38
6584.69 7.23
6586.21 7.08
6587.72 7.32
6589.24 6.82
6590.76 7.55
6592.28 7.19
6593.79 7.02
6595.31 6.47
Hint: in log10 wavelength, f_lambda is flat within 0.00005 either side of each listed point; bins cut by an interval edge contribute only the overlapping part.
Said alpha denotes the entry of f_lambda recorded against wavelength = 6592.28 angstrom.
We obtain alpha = 7.19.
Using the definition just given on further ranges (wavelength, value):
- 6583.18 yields 6.38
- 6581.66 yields 8.3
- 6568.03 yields 7.36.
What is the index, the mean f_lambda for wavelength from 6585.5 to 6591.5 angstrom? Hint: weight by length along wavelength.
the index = 7.19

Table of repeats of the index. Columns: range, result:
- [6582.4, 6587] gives 6.91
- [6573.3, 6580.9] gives 6.96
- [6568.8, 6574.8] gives 7.14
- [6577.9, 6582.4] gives 7.23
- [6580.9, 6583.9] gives 7.34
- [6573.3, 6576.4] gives 7.08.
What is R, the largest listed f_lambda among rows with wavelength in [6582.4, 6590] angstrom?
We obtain 7.32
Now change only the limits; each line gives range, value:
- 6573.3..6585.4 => 8.3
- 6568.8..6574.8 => 7.41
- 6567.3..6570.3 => 7.36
